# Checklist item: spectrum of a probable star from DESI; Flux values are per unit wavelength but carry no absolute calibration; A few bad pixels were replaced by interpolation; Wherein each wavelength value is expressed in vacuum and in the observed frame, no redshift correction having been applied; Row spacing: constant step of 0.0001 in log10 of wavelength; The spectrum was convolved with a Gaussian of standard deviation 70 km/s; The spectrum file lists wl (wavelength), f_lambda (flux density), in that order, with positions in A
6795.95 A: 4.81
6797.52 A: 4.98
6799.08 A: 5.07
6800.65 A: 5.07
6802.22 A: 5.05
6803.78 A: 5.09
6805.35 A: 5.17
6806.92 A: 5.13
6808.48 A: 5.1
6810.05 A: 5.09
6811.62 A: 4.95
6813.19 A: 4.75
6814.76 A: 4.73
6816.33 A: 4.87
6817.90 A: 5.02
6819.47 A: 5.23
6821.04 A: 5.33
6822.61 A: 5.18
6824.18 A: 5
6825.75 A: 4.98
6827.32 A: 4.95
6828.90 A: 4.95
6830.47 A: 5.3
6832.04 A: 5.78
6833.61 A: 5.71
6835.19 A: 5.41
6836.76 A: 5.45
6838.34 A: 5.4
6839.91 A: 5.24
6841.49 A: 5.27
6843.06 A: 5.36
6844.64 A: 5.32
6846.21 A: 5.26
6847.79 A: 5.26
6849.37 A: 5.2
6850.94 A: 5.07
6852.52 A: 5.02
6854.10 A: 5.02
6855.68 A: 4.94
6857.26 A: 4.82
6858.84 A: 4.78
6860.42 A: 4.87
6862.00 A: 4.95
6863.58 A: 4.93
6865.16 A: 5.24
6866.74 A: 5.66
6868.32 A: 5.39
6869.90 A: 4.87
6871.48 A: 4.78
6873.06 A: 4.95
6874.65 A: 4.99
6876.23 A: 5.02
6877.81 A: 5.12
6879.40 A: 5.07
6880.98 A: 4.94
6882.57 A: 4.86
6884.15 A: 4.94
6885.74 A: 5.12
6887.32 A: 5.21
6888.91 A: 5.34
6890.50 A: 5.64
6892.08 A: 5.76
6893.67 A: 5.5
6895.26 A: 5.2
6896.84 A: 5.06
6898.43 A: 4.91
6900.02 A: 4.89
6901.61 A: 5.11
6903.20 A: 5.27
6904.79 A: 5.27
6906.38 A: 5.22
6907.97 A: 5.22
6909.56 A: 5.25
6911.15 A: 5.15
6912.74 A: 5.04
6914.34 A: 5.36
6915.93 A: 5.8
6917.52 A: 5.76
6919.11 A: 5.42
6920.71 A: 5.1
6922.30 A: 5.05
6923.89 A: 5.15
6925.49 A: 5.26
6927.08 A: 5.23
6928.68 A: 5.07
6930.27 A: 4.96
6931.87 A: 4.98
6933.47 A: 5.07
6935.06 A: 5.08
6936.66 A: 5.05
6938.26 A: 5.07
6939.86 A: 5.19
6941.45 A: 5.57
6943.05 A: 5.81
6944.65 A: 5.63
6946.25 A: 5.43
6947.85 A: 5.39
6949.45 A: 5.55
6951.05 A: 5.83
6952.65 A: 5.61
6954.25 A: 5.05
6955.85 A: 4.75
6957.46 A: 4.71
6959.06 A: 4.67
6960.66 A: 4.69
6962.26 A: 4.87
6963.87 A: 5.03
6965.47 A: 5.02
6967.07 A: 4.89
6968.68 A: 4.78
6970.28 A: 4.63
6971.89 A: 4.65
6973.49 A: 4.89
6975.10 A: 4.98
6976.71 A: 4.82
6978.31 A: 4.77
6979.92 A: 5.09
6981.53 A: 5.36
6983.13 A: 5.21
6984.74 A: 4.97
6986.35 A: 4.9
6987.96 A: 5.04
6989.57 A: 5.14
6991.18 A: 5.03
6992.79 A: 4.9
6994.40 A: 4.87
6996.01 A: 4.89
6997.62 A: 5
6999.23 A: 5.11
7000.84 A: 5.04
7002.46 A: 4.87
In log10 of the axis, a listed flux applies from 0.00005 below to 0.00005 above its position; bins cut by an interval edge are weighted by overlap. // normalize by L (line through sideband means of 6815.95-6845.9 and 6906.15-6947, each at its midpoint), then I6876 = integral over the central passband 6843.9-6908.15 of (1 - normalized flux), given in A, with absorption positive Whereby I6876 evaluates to 1.7 A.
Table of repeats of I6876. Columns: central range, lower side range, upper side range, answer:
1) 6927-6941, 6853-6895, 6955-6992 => -0.3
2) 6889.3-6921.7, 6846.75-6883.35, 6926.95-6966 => -1.2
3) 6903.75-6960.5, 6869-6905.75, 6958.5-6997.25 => -2.5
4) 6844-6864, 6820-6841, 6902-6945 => 0.9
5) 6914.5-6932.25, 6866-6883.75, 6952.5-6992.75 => -1.0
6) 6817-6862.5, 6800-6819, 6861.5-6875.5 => -1.2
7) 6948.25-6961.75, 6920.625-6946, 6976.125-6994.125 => 0.1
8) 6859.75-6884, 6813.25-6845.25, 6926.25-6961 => 0.8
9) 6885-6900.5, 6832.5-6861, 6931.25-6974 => -0.3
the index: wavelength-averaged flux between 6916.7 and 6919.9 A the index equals 5.6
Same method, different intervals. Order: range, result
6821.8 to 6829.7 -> 5.01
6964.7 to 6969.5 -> 4.9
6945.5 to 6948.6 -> 5.41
